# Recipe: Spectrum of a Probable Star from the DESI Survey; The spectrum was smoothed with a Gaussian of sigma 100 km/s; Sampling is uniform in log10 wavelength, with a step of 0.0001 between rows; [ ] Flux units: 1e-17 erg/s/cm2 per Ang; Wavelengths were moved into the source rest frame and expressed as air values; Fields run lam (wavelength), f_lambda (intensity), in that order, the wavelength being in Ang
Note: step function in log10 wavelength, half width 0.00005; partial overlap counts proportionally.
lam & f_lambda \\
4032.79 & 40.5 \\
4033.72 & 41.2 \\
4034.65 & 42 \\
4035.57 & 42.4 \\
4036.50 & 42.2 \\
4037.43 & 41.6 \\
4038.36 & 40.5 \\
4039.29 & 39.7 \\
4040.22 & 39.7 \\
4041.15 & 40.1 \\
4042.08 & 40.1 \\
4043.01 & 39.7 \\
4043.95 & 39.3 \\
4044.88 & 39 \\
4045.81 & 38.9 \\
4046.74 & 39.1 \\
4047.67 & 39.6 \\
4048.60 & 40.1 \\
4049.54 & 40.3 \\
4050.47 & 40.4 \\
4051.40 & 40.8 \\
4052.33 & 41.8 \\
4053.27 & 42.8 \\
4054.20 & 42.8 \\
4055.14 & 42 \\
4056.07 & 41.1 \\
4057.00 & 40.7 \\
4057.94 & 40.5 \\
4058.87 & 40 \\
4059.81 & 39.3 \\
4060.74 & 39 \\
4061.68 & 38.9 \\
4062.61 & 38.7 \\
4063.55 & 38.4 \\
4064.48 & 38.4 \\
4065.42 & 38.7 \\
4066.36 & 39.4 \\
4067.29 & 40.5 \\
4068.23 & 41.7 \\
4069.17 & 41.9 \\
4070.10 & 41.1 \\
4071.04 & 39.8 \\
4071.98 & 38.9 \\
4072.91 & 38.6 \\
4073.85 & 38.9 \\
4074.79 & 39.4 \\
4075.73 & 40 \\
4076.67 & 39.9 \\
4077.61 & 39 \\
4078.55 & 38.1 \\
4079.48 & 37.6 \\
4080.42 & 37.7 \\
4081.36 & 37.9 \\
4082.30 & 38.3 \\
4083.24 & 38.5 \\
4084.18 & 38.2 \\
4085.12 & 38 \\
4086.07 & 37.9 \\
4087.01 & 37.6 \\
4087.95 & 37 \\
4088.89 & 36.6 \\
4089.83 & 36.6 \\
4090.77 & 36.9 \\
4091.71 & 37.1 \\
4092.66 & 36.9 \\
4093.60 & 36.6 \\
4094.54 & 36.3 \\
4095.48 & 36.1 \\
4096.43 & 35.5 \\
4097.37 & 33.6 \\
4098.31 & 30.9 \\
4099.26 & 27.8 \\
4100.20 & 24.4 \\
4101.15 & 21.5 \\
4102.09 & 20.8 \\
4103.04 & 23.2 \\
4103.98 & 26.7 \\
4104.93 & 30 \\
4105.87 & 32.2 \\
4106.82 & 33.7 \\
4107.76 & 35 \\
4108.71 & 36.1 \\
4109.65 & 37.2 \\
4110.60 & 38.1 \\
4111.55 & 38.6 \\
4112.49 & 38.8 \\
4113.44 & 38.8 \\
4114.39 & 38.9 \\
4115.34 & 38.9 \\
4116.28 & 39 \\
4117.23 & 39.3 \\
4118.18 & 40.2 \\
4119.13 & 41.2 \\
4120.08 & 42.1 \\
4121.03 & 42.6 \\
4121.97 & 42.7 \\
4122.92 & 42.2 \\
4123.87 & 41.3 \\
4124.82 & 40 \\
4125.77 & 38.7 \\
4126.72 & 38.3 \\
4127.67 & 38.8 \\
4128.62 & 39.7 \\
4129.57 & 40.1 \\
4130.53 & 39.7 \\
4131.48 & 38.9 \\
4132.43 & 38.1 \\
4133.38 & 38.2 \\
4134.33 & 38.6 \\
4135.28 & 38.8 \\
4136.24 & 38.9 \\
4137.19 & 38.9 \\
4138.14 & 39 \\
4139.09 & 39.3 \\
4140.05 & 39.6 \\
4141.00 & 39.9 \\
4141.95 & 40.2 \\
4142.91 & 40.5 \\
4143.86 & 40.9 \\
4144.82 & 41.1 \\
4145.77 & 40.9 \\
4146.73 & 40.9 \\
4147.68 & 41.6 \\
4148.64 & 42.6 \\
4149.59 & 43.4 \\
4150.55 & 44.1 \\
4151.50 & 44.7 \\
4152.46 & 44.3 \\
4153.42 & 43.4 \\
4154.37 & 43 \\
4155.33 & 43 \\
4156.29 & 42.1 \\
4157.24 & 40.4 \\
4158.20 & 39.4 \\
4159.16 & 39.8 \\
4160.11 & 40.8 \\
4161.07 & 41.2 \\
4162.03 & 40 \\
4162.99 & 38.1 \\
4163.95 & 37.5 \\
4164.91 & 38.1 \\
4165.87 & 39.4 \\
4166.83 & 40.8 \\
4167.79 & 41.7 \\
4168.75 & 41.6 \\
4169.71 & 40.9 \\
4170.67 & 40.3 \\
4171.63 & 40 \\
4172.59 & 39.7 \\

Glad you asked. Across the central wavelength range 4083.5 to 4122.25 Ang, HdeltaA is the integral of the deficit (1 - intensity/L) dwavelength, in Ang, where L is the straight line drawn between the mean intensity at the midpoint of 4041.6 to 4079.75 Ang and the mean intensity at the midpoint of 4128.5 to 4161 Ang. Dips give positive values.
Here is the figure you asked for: 4.8 Ang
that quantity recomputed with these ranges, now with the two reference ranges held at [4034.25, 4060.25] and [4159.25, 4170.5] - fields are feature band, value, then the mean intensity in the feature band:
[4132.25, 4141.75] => 0.3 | 39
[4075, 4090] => 0.9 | 38.1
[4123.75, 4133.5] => 0.2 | 39.2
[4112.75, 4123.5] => -0.1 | 40.5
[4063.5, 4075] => 0.2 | 39.7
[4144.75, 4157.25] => -0.8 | 42.7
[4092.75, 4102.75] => 2.4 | 30.5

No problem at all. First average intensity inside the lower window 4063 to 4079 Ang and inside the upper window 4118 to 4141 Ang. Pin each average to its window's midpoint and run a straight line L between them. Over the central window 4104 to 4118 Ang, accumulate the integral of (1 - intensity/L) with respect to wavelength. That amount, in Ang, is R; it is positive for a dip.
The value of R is 1.14 Ang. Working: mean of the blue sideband 39.6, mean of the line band 36.5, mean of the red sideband 39.8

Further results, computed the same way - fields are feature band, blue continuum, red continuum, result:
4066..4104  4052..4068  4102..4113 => 0.5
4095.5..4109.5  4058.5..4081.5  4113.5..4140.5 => 3.4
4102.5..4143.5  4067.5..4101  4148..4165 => 1.4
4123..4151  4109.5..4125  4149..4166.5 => 0.4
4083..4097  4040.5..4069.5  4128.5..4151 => 1.1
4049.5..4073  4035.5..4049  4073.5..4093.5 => -0.7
